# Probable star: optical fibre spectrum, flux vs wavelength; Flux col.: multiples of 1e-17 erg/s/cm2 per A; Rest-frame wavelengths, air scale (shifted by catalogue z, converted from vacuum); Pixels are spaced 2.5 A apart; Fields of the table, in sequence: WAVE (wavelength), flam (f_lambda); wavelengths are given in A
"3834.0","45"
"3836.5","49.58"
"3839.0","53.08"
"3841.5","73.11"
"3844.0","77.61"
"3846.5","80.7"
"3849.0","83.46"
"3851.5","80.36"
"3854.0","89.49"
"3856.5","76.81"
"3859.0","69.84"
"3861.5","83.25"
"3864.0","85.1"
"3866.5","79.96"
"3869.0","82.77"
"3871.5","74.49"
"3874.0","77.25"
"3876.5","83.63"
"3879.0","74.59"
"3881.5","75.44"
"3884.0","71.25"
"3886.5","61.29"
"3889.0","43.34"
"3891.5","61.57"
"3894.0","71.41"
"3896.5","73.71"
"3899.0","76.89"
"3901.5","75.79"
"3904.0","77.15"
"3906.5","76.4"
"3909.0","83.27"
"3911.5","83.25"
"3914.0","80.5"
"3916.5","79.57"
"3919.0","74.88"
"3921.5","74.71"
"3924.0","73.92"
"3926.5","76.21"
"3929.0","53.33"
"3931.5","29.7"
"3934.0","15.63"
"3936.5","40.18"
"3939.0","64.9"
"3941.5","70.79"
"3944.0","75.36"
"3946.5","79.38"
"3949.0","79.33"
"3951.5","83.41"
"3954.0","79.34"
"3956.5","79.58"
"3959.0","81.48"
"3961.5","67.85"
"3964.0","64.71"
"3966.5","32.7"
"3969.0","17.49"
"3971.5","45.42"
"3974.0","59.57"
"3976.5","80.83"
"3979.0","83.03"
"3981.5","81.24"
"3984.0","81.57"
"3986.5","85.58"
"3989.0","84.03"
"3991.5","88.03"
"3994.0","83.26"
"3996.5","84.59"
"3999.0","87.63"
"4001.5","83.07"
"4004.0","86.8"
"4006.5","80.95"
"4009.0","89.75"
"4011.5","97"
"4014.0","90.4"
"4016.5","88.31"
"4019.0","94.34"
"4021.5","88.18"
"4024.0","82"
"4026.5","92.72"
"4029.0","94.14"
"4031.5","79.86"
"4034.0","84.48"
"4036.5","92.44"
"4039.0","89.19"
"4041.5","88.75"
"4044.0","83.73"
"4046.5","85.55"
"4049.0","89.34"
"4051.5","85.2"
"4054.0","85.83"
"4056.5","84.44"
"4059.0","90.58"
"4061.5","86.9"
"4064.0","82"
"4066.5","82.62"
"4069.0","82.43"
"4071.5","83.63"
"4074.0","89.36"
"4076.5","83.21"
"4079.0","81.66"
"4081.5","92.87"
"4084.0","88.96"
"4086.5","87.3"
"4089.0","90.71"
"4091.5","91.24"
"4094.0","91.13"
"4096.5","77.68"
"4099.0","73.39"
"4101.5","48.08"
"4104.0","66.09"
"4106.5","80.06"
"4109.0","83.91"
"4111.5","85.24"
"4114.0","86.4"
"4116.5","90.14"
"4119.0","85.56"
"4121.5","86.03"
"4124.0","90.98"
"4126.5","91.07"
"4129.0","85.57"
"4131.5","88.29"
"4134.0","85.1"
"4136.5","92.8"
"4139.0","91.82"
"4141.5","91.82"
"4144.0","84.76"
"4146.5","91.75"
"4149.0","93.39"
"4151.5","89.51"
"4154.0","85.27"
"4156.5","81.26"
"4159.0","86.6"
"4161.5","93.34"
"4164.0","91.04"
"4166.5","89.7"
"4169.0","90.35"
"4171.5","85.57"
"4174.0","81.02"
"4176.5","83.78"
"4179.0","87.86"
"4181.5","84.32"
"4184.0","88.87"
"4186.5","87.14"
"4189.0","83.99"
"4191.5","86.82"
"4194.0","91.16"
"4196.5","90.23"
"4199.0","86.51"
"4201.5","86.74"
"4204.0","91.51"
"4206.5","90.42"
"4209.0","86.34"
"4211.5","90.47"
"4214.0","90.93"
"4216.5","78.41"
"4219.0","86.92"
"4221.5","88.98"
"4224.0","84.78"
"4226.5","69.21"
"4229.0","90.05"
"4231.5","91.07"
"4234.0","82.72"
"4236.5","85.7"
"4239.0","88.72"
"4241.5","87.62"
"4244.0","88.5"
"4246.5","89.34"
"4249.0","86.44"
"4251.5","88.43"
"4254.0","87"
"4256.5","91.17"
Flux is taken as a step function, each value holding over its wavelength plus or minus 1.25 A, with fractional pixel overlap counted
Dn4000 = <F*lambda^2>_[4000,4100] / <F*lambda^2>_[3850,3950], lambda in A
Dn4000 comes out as 1.31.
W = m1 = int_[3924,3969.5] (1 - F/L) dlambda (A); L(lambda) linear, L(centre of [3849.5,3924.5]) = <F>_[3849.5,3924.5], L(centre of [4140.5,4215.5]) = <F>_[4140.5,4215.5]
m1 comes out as 9.7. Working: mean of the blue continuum 75.8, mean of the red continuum 88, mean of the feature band 61.7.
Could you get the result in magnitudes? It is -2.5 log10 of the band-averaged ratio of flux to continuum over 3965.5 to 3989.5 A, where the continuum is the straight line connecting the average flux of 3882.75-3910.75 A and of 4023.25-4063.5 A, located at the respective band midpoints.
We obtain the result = 0.23 mag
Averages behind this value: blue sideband 70.4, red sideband 87.2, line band 64.9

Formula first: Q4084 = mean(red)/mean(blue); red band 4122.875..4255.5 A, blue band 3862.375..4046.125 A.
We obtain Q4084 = 1.16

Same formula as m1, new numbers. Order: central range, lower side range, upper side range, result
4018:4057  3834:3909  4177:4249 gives -3.7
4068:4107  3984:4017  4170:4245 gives 2.2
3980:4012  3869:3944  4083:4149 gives -4.2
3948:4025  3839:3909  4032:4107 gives 2.4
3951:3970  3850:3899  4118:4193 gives 3.7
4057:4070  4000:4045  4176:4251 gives 0.4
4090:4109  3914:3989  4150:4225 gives 0.8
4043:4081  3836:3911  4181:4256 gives -1.8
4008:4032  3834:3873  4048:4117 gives -2.6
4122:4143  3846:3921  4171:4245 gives -1.3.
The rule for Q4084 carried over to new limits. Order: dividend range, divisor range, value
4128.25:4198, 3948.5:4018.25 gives 1.15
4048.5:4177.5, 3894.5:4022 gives 1.16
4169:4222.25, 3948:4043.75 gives 1.09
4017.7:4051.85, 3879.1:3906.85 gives 1.27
